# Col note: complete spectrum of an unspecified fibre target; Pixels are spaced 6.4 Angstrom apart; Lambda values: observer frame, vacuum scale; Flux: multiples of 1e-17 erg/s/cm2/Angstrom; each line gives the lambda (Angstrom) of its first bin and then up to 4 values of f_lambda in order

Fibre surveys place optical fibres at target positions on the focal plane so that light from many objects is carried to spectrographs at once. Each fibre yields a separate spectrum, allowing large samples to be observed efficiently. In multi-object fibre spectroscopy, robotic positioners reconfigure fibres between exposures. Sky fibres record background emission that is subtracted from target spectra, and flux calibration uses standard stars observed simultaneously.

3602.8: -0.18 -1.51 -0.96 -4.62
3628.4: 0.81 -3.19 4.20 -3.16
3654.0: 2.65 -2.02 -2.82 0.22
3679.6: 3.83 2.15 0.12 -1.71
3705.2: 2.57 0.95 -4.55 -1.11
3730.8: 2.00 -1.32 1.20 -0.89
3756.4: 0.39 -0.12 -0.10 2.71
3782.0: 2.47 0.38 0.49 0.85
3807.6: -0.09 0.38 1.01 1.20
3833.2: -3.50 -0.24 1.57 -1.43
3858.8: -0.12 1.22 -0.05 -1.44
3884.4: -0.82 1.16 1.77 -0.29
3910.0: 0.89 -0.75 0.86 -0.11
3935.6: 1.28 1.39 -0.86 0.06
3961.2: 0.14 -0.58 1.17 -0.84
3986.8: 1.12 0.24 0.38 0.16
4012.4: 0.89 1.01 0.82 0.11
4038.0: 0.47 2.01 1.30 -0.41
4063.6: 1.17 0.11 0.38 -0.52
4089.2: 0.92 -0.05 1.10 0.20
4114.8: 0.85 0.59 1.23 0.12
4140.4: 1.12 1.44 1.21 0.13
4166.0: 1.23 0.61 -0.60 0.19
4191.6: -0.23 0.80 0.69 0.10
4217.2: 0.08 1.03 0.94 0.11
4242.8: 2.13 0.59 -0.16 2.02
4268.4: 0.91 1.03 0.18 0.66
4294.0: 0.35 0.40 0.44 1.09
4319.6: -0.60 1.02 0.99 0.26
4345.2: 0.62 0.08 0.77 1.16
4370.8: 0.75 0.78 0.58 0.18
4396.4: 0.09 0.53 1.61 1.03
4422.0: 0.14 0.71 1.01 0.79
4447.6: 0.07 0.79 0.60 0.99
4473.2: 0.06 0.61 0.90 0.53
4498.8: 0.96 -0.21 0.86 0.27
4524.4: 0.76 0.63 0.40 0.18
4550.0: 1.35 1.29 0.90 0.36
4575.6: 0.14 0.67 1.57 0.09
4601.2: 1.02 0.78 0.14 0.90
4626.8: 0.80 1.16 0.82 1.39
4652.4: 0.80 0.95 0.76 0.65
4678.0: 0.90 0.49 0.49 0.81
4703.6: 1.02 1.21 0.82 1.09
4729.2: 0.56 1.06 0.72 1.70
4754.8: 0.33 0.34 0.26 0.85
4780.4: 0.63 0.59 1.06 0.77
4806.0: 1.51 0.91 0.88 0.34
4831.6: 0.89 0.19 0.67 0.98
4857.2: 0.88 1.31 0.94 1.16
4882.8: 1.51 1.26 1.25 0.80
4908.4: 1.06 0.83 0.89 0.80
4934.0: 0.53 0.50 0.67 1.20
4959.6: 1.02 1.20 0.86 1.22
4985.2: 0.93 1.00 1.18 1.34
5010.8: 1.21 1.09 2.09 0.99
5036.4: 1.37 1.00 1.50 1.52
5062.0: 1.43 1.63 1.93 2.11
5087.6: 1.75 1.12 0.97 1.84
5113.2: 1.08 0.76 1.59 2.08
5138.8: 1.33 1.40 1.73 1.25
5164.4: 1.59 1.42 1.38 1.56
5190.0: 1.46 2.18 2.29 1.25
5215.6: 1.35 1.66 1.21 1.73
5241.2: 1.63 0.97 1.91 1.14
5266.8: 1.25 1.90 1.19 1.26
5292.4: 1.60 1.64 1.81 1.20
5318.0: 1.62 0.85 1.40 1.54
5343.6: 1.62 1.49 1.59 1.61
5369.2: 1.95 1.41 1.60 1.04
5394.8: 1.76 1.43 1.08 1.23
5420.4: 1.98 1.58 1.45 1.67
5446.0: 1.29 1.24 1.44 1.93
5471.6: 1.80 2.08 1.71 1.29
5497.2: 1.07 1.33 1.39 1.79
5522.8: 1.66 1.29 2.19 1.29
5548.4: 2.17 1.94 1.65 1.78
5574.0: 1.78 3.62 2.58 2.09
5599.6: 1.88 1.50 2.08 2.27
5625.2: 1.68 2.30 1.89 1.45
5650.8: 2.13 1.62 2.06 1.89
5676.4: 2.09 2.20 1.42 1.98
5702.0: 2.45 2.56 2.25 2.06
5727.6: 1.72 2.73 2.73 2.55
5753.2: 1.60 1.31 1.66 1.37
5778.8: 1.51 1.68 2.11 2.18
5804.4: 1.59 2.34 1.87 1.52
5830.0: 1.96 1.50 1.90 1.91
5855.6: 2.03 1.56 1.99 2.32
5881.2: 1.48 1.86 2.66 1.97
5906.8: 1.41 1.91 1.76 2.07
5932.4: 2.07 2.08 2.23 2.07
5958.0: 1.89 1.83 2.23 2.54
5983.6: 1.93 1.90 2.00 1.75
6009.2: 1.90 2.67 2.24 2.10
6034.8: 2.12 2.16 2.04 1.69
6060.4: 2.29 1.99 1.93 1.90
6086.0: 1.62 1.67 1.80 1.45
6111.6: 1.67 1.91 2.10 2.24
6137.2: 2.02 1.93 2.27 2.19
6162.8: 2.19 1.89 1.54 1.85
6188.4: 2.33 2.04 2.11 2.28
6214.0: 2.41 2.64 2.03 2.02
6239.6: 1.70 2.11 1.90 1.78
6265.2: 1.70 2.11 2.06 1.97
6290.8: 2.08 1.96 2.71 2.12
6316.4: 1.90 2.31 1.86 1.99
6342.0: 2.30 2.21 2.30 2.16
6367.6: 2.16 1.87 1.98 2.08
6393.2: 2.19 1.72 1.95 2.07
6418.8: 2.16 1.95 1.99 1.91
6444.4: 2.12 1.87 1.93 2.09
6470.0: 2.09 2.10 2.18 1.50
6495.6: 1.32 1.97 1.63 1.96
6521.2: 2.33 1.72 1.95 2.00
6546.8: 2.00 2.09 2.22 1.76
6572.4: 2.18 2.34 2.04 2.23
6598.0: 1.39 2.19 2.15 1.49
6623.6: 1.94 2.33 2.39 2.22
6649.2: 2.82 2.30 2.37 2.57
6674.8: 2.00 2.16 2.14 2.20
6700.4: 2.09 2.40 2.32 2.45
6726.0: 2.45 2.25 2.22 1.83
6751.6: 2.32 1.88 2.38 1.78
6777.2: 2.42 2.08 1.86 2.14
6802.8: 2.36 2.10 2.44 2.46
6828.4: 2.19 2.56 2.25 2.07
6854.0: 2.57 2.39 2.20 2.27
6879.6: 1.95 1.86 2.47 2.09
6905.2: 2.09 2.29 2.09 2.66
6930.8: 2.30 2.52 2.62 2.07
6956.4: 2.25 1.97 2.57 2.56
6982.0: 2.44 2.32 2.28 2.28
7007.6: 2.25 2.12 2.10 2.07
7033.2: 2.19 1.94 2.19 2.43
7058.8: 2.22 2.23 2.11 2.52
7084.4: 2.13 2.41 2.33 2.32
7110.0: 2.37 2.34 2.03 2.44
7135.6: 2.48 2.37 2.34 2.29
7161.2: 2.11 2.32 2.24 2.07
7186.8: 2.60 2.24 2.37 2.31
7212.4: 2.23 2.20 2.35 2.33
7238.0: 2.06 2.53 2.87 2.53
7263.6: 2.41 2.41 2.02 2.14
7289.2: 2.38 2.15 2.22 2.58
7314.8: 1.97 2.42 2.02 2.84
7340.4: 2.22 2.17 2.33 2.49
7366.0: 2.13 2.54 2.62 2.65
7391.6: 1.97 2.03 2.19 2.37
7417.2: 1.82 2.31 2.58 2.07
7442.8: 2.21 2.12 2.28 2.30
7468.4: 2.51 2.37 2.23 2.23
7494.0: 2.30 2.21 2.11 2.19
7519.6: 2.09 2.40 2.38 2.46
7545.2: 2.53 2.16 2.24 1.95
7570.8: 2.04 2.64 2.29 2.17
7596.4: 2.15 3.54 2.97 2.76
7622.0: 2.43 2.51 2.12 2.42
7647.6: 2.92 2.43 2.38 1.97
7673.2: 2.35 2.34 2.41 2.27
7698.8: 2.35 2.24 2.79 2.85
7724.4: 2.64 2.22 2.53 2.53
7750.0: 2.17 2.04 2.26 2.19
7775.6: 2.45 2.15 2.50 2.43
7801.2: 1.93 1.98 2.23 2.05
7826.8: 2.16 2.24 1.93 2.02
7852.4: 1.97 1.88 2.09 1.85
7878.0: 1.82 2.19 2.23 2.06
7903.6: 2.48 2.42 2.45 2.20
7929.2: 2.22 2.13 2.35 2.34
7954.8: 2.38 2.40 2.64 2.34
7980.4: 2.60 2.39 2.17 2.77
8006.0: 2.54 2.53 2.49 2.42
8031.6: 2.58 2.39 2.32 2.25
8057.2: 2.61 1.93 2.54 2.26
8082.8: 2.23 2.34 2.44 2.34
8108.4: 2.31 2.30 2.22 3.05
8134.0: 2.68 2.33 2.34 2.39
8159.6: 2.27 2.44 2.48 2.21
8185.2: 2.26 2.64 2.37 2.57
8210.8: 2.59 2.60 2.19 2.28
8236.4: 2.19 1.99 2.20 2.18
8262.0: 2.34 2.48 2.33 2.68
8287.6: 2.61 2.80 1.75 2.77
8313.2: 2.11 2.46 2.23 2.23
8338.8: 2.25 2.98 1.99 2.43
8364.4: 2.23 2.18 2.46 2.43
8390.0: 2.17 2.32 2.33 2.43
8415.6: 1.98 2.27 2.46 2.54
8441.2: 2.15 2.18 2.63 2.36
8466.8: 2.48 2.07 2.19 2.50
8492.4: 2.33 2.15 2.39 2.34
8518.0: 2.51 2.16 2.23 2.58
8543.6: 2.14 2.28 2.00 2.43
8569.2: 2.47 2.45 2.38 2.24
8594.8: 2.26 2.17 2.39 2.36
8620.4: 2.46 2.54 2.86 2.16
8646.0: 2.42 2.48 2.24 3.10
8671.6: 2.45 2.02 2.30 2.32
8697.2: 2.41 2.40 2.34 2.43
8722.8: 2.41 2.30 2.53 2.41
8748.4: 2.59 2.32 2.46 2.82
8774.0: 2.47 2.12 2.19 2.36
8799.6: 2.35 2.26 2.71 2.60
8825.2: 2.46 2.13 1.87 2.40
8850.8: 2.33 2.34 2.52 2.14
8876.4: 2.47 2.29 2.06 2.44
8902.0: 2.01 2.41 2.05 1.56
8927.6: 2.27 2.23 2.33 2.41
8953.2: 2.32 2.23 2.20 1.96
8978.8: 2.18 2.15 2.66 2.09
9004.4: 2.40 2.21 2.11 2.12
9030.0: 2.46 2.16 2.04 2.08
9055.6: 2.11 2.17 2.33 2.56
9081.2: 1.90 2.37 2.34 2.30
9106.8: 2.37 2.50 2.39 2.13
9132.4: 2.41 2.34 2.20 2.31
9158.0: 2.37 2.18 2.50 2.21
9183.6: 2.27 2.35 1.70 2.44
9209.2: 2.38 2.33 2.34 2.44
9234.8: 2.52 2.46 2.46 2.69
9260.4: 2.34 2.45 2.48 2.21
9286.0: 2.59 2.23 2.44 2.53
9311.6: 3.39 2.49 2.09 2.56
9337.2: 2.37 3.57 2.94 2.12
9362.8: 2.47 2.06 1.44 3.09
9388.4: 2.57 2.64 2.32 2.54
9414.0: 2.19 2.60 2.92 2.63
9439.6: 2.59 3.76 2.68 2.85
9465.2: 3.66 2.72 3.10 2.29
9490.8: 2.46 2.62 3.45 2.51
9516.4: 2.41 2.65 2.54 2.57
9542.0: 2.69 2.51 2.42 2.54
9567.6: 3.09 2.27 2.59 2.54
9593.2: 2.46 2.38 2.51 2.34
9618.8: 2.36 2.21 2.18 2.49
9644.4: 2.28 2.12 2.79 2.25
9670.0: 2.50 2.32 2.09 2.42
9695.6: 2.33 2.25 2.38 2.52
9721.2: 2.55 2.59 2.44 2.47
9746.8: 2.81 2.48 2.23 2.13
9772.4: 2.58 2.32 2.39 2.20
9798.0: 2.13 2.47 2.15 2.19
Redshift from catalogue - 0.256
